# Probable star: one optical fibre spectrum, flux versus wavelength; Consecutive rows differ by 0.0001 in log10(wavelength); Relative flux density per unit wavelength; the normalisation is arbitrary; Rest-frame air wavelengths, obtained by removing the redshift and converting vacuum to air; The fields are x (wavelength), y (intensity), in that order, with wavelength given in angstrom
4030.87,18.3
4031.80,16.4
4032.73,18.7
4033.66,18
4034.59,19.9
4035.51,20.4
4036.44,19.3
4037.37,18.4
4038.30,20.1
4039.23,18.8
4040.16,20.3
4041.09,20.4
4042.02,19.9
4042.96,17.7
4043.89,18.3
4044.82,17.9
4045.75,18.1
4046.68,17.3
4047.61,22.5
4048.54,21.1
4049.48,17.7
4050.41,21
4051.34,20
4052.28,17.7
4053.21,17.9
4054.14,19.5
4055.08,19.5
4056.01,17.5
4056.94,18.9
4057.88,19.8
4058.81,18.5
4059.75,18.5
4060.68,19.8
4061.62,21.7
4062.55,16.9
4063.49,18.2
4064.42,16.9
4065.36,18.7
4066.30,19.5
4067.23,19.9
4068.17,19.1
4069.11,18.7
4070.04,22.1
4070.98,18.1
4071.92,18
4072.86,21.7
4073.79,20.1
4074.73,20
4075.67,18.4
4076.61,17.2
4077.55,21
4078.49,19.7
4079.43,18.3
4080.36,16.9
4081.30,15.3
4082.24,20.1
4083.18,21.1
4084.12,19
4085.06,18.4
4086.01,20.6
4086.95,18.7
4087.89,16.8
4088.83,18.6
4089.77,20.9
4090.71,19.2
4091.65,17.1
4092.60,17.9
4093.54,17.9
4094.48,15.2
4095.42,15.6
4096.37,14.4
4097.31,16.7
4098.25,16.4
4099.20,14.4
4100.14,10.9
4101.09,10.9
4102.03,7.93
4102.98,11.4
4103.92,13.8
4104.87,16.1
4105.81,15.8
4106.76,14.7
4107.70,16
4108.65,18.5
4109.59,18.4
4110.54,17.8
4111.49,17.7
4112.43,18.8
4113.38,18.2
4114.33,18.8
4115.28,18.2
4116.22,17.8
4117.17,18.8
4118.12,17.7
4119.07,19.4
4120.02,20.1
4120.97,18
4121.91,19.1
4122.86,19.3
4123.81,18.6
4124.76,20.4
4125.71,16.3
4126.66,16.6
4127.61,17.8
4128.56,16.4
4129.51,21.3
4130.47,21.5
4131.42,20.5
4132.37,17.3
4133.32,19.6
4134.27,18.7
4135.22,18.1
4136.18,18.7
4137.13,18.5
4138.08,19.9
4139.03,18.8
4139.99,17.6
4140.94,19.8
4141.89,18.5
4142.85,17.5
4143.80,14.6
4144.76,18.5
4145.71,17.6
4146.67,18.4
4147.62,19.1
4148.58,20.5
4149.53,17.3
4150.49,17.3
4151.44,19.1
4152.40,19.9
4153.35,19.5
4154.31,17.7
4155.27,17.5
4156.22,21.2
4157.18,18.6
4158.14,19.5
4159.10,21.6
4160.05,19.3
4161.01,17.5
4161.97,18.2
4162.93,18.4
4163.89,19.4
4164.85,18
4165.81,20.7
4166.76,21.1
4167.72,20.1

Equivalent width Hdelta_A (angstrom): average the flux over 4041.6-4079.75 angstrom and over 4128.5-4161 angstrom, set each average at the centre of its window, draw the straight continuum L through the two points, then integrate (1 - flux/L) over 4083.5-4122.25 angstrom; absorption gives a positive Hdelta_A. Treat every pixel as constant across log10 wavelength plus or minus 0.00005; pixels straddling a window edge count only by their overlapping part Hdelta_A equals 4.2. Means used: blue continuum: 19.1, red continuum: 18.8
